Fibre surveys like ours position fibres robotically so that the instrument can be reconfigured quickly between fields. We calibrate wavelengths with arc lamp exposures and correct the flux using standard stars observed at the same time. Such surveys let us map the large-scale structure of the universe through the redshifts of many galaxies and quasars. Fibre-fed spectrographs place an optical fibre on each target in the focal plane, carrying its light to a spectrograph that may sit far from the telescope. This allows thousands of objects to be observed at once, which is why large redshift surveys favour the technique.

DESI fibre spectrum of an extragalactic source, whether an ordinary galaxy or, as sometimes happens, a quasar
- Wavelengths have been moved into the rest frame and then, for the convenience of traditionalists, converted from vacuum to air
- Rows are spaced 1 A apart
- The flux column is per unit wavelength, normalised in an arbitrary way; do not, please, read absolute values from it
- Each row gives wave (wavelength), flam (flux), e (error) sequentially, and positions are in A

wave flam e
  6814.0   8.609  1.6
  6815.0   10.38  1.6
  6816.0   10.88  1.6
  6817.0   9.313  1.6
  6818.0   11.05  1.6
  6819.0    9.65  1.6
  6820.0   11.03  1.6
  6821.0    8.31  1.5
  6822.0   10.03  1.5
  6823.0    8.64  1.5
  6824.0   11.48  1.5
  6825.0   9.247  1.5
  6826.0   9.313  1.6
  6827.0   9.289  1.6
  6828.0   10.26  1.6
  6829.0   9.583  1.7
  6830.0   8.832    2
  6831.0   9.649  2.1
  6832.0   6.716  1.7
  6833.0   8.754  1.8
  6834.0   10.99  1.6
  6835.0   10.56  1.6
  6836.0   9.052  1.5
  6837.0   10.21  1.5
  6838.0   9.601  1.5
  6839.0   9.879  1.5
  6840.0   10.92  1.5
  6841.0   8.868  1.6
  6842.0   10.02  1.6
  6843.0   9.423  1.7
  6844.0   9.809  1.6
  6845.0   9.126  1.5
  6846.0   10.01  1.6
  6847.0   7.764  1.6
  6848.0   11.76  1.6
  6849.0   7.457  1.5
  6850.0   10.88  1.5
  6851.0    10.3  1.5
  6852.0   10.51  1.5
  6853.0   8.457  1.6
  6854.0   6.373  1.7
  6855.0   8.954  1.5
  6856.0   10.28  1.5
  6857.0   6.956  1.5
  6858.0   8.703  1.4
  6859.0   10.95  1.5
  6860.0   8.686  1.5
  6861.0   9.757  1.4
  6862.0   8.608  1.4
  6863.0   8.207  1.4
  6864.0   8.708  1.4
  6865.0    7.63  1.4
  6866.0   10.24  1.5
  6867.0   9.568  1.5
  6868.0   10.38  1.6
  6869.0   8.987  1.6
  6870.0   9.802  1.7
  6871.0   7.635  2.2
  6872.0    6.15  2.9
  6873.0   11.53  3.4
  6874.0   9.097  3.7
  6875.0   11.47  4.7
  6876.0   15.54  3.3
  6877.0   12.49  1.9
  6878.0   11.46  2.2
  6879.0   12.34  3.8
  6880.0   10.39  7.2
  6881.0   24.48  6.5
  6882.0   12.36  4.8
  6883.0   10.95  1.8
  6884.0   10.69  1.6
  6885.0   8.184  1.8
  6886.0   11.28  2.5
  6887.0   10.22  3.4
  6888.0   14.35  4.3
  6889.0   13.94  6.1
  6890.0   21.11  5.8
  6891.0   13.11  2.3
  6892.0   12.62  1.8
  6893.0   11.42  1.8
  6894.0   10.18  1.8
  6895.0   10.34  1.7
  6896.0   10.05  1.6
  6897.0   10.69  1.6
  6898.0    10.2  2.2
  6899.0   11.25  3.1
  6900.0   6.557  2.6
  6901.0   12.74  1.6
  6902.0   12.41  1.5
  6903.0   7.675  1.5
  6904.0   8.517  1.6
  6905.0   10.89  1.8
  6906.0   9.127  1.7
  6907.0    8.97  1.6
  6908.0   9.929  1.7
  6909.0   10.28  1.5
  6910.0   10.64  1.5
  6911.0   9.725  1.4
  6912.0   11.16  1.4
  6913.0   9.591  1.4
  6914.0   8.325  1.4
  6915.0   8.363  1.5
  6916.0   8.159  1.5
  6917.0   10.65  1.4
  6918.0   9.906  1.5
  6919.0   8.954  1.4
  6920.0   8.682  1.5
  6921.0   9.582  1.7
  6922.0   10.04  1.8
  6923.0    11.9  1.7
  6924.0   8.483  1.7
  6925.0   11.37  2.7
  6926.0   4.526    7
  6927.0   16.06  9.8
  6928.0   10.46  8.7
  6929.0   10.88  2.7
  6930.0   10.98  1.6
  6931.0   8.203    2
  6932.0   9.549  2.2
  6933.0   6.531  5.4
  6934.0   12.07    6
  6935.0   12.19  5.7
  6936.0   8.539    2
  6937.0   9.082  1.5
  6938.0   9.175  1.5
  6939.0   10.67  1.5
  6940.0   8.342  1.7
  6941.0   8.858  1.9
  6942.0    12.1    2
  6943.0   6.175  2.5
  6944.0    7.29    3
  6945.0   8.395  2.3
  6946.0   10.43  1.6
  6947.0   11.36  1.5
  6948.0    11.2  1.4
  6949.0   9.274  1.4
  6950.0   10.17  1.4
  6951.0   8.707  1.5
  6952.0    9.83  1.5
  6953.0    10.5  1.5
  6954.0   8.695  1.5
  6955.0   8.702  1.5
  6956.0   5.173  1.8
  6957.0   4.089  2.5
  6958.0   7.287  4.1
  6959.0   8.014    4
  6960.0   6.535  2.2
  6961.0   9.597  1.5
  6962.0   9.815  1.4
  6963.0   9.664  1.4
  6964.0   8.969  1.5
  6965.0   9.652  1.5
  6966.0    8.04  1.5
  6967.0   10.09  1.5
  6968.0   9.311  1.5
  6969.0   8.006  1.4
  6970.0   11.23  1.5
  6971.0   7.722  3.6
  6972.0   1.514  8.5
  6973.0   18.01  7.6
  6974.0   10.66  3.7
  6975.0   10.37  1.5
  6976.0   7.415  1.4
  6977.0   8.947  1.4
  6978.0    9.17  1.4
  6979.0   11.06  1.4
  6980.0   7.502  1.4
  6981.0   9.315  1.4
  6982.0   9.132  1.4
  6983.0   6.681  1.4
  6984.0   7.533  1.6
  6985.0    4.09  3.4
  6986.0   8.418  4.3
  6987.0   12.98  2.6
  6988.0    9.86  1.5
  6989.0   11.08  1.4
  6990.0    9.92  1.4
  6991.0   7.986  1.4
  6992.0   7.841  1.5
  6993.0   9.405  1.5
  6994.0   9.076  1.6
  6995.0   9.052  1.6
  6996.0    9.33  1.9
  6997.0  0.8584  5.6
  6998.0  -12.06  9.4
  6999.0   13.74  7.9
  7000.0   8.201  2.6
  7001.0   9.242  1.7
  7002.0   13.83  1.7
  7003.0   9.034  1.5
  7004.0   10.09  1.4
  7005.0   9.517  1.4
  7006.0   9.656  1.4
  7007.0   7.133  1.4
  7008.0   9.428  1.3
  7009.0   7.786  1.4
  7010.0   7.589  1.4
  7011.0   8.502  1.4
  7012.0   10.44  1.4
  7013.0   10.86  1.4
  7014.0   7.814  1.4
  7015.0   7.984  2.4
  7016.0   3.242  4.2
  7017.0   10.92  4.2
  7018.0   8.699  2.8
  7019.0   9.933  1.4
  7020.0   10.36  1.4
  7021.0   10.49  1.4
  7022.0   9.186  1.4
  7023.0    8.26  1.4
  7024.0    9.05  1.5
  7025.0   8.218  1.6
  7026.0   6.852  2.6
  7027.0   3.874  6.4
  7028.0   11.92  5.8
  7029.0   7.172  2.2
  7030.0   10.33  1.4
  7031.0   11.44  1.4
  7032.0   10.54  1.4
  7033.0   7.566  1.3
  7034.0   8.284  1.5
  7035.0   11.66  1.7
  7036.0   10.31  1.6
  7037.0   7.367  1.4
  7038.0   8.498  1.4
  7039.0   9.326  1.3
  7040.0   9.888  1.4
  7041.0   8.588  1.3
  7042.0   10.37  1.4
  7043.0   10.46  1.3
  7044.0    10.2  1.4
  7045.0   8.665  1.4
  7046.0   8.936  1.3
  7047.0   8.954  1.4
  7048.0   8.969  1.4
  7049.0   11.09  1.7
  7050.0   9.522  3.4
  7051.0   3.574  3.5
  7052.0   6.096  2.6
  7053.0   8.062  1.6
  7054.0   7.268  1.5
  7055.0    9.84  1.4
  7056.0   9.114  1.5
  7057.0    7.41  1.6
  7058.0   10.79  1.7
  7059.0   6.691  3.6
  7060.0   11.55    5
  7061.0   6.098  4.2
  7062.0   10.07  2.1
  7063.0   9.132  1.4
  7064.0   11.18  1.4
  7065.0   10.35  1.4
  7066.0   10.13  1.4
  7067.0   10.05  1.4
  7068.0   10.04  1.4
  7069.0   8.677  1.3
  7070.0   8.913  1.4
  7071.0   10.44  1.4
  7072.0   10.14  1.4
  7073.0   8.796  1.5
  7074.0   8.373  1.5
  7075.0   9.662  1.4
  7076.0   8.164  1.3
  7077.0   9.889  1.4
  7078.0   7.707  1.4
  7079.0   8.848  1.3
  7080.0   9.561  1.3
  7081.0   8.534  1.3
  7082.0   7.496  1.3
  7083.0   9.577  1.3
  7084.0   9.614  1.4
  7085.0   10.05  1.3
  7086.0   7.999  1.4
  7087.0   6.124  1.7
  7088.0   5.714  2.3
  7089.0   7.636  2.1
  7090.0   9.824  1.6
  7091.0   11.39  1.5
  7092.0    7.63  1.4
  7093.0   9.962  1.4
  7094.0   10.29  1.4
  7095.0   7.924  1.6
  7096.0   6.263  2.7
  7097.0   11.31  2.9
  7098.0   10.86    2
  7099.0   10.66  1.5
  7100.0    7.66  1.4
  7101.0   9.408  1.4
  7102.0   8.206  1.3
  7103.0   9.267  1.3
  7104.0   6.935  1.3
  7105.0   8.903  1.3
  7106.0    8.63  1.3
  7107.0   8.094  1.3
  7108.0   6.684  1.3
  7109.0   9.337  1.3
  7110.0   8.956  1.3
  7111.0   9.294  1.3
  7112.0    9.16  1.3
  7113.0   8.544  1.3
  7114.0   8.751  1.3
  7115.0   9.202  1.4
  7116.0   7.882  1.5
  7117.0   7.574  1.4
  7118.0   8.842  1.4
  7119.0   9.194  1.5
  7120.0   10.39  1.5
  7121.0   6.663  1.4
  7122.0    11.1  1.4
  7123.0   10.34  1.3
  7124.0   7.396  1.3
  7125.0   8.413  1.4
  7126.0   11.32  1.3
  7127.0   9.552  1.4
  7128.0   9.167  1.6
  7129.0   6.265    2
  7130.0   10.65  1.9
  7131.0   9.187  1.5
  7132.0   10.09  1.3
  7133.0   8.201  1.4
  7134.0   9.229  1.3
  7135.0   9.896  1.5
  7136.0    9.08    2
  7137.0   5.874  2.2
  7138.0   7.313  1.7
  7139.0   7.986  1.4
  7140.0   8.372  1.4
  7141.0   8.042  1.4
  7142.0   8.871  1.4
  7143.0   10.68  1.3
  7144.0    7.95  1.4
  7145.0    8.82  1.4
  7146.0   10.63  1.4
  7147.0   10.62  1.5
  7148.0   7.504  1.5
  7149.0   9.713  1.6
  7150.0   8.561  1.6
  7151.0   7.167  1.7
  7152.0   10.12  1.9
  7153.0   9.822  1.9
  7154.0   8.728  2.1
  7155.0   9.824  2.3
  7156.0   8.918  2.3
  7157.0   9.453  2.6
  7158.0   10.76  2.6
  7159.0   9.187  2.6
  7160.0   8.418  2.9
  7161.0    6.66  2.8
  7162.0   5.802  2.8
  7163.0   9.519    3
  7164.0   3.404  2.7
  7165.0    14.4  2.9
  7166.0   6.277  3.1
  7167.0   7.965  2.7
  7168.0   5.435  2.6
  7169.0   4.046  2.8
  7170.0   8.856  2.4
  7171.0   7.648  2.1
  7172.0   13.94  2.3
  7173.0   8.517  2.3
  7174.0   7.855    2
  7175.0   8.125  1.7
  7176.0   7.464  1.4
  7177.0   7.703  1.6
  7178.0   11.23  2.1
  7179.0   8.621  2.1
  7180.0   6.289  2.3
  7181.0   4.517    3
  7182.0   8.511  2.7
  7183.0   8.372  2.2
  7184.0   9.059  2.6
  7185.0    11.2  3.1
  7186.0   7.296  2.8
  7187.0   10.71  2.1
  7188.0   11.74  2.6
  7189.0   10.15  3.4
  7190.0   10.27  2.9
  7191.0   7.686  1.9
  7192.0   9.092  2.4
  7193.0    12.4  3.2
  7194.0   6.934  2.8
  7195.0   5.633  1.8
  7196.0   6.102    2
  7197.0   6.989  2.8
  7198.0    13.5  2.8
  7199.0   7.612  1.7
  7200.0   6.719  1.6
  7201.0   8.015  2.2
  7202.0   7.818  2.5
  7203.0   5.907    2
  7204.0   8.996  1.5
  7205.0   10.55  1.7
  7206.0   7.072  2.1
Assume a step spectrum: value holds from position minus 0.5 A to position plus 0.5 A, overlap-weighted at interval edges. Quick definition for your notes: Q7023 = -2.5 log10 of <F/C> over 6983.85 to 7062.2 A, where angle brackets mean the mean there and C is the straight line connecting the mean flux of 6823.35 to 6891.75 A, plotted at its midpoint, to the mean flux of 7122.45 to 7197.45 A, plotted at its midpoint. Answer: 0.09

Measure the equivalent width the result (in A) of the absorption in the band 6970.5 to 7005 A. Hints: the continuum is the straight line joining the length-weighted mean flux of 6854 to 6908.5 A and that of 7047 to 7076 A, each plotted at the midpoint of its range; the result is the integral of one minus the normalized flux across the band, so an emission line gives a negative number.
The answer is 4.37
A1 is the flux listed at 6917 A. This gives 10.65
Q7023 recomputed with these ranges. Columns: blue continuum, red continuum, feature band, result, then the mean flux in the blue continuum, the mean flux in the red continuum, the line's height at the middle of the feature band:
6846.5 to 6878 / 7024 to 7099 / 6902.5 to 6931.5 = -0.041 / 9.51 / 8.98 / 9.36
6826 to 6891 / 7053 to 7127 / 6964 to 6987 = 0.083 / 10.3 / 8.96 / 9.61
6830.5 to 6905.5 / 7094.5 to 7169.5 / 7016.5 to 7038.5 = 0.026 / 10.4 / 8.68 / 9.35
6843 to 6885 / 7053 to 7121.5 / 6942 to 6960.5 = 0.132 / 10.1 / 8.9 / 9.63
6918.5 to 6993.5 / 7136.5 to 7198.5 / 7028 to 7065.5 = -0.019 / 9.2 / 8.6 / 8.94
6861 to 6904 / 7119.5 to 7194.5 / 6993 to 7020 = 0.226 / 11.1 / 8.77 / 10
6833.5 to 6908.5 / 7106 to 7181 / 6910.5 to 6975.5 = 0.067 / 10.4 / 8.64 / 9.94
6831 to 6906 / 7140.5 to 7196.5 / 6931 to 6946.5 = 0.079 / 10.4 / 8.63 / 9.96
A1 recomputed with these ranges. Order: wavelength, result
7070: 8.913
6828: 10.26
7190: 10.27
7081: 8.534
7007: 7.133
